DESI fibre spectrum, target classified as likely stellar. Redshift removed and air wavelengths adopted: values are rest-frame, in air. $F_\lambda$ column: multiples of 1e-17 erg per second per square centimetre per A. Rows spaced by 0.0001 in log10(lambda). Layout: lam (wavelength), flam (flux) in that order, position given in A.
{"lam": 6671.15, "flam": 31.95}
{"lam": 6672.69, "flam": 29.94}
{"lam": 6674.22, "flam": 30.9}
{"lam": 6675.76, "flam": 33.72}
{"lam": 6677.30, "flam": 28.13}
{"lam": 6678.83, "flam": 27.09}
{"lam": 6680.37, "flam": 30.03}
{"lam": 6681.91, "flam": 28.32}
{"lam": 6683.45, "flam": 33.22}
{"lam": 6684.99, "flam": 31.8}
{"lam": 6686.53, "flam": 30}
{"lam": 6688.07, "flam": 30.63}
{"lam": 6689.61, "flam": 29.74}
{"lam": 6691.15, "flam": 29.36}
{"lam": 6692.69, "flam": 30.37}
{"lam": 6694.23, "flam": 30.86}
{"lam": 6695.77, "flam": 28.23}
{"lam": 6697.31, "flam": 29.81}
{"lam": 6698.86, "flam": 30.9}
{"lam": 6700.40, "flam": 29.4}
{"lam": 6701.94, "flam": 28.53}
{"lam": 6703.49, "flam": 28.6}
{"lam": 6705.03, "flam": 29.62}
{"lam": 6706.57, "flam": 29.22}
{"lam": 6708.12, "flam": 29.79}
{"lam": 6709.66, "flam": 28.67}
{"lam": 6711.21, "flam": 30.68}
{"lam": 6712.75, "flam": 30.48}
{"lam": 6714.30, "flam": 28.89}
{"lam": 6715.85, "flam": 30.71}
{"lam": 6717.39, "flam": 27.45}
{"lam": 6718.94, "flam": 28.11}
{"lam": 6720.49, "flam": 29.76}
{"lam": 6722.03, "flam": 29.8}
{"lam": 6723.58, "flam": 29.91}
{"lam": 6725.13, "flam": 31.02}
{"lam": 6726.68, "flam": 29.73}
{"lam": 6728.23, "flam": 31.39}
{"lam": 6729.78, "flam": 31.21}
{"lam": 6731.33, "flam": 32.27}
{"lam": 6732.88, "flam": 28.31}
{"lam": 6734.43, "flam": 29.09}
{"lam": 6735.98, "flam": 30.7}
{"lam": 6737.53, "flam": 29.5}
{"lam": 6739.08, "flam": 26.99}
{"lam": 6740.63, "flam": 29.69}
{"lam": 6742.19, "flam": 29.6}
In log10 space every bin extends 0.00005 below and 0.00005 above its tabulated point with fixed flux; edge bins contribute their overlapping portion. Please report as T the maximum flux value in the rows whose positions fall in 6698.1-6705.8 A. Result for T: 30.9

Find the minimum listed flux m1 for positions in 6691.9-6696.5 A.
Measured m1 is 28.23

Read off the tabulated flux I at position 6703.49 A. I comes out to 28.6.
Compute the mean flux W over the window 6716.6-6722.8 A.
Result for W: 28.8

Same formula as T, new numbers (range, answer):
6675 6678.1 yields 33.72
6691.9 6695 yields 30.86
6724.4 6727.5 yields 31.02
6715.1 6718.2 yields 30.71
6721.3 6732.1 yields 32.27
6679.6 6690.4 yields 33.22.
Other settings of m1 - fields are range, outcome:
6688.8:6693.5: 29.36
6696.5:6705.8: 28.53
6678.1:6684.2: 27.09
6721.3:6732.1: 29.73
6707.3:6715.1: 28.67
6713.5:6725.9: 27.45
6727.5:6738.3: 28.31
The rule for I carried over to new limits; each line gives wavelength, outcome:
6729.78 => 31.21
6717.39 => 27.45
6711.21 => 30.68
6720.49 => 29.76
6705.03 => 29.62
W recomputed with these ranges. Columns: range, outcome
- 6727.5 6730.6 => 31.3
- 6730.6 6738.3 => 30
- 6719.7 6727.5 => 30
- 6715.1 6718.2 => 29.1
